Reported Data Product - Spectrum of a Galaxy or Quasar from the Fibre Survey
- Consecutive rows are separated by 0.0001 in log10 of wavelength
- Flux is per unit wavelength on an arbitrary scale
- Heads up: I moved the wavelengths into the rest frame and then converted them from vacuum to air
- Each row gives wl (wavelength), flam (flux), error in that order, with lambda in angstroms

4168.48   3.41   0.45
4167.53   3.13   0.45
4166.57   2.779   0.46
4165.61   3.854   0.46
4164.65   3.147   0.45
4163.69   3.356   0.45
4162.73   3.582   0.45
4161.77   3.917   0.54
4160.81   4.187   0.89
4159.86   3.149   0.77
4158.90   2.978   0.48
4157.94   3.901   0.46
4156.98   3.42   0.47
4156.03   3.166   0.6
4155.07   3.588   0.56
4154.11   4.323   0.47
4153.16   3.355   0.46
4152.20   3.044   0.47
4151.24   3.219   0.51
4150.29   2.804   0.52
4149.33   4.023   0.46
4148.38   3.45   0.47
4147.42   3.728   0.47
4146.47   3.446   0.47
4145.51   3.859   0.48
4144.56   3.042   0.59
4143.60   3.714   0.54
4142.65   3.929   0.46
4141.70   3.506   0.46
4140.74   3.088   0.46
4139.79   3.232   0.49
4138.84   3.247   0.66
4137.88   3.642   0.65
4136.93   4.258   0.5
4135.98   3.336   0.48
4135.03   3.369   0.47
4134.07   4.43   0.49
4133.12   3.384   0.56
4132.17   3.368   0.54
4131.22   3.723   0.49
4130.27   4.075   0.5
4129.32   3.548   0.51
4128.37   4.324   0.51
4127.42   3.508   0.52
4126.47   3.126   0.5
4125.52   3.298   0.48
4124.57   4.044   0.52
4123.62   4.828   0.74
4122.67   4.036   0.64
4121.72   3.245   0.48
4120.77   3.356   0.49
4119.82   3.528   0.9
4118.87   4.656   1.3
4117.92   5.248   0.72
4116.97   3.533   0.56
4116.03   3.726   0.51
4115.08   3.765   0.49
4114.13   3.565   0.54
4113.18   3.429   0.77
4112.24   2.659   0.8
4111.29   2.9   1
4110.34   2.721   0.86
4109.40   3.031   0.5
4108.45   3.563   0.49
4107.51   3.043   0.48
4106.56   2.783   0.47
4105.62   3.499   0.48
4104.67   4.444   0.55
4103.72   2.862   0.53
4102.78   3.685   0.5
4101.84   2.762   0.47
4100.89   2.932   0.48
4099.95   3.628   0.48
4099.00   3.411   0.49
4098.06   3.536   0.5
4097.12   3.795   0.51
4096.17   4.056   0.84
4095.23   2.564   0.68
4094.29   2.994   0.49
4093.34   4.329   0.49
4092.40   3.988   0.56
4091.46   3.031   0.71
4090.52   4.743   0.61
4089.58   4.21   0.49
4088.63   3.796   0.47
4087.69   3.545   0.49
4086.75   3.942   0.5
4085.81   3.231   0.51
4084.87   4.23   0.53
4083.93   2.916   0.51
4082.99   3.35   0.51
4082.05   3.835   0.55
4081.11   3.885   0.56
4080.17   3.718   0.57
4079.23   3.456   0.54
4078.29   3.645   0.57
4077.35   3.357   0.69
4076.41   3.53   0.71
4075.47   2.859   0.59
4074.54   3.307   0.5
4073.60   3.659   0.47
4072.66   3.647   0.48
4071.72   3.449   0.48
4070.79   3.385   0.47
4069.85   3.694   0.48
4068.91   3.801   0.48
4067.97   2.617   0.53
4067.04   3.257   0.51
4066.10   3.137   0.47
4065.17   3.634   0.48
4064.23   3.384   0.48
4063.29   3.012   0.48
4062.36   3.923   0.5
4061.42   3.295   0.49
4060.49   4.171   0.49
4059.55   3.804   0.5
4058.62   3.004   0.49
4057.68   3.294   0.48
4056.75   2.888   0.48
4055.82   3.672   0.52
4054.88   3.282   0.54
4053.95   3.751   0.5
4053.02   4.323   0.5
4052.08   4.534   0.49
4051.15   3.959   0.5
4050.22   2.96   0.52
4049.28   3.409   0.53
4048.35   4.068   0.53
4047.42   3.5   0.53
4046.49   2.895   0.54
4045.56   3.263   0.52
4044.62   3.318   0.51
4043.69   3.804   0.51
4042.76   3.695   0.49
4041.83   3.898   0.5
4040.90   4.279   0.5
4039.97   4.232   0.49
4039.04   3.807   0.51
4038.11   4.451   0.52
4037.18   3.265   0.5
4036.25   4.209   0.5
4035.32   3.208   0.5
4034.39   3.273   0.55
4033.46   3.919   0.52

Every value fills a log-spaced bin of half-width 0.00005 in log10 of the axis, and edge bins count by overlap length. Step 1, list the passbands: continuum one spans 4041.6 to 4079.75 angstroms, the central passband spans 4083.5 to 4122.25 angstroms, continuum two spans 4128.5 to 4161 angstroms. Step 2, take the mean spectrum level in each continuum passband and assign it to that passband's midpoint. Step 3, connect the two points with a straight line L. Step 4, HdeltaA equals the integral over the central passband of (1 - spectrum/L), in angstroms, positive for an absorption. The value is -0.13 angstroms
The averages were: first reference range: 3.5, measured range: 3.53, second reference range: 3.55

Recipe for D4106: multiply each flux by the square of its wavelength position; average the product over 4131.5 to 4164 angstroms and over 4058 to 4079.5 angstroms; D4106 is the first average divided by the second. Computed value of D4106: 1.07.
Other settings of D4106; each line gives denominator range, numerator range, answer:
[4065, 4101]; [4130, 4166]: 1.03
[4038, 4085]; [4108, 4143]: 1.05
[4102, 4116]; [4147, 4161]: 1.08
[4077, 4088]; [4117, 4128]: 1.10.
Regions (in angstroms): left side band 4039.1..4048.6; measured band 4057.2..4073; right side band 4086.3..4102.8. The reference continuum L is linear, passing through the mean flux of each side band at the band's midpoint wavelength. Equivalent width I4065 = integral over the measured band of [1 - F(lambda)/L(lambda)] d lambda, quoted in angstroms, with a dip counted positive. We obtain 0.9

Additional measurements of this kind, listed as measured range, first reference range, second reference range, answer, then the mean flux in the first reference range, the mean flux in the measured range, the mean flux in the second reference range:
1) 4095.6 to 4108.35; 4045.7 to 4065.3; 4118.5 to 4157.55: 0.6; 3.55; 3.42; 3.61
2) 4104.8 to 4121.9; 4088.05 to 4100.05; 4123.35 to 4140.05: 1.0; 3.7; 3.48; 3.7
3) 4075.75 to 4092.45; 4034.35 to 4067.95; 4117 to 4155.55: -0.2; 3.6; 3.67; 3.67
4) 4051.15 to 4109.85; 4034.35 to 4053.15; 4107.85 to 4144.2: 2.6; 3.73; 3.52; 3.63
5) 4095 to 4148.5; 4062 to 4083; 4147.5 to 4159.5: -1.7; 3.46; 3.56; 3.44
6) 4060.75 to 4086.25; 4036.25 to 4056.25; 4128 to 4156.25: 1.6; 3.74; 3.46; 3.57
